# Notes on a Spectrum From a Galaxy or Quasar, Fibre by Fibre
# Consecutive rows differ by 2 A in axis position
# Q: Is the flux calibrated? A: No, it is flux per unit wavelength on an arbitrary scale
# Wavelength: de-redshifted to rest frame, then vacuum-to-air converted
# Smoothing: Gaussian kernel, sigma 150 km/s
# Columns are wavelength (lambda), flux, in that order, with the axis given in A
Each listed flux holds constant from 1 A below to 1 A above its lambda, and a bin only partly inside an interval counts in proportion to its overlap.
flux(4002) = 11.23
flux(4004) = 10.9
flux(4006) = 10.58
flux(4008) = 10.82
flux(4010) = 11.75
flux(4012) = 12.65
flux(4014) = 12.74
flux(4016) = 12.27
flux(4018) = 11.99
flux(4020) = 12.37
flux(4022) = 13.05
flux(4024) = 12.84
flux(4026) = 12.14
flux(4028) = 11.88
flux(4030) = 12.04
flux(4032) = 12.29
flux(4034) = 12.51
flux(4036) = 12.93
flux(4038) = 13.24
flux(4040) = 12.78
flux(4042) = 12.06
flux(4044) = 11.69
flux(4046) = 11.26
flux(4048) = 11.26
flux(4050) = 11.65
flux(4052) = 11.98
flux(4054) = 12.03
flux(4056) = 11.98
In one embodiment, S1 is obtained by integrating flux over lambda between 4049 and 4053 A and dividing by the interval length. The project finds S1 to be 11.8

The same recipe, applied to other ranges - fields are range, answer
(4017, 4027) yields 12.5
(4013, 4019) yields 12.3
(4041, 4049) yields 11.6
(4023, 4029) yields 12.3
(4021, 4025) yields 12.9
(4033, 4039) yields 12.9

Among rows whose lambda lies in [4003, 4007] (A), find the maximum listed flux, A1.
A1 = 10.9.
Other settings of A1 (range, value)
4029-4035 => 12.51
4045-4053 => 11.98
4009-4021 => 12.74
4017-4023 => 13.05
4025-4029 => 12.14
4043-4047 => 11.69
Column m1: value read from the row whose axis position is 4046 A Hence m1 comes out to 11.26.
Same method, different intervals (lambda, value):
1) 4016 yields 12.27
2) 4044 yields 11.69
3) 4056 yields 11.98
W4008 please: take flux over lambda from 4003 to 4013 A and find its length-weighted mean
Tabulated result 11.3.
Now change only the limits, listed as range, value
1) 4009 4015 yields 12.4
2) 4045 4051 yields 11.4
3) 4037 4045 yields 12.4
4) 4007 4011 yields 11.3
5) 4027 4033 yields 12.1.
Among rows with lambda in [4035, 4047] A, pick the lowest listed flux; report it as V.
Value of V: 11.26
